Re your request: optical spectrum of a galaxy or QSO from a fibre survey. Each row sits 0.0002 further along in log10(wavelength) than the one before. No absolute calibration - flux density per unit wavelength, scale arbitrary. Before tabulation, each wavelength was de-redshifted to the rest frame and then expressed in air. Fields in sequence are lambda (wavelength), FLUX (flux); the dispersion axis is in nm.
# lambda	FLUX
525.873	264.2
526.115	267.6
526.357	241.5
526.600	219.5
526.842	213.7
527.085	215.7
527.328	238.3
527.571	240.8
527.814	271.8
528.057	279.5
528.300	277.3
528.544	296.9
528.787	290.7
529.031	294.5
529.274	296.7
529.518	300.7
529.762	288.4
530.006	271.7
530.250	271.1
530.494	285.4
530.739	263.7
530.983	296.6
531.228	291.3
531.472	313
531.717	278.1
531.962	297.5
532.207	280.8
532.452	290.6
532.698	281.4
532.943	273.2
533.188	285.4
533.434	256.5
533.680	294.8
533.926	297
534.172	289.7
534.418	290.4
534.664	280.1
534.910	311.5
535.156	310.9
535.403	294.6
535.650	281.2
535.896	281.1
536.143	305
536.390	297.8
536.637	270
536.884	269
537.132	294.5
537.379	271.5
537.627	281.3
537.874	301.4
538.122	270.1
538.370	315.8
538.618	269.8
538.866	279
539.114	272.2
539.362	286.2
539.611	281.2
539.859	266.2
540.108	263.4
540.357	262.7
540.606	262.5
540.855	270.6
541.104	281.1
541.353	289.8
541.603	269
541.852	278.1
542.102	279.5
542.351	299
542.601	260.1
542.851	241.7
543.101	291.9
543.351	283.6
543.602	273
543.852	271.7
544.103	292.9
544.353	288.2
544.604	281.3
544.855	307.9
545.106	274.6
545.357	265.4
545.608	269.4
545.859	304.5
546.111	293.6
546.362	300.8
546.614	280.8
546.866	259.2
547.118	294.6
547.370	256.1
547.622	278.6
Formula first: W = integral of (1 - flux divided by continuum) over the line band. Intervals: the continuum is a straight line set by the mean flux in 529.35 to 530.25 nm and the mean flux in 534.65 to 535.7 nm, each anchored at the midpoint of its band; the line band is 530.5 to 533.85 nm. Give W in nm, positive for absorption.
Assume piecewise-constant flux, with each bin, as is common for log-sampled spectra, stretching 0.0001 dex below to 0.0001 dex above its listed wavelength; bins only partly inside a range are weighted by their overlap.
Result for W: 0.07 nm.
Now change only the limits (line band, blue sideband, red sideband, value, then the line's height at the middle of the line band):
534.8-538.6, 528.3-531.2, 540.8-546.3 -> -0.08 nm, 284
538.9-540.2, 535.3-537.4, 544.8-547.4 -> 0.05 nm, 285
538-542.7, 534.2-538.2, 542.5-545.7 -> 0.10 nm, 283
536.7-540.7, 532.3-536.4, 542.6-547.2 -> 0.11 nm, 286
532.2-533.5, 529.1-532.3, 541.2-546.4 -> 0.04 nm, 287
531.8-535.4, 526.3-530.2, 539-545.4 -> -0.25 nm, 270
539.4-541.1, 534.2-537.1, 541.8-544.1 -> 0.07 nm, 281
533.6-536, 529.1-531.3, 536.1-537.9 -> -0.07 nm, 285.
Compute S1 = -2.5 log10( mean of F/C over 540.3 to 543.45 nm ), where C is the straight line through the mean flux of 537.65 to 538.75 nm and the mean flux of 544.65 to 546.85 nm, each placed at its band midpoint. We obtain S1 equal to 0.05 mag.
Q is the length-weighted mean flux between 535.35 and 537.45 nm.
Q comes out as 285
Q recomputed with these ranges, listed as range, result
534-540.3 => 285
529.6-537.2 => 287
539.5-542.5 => 275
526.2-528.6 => 248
